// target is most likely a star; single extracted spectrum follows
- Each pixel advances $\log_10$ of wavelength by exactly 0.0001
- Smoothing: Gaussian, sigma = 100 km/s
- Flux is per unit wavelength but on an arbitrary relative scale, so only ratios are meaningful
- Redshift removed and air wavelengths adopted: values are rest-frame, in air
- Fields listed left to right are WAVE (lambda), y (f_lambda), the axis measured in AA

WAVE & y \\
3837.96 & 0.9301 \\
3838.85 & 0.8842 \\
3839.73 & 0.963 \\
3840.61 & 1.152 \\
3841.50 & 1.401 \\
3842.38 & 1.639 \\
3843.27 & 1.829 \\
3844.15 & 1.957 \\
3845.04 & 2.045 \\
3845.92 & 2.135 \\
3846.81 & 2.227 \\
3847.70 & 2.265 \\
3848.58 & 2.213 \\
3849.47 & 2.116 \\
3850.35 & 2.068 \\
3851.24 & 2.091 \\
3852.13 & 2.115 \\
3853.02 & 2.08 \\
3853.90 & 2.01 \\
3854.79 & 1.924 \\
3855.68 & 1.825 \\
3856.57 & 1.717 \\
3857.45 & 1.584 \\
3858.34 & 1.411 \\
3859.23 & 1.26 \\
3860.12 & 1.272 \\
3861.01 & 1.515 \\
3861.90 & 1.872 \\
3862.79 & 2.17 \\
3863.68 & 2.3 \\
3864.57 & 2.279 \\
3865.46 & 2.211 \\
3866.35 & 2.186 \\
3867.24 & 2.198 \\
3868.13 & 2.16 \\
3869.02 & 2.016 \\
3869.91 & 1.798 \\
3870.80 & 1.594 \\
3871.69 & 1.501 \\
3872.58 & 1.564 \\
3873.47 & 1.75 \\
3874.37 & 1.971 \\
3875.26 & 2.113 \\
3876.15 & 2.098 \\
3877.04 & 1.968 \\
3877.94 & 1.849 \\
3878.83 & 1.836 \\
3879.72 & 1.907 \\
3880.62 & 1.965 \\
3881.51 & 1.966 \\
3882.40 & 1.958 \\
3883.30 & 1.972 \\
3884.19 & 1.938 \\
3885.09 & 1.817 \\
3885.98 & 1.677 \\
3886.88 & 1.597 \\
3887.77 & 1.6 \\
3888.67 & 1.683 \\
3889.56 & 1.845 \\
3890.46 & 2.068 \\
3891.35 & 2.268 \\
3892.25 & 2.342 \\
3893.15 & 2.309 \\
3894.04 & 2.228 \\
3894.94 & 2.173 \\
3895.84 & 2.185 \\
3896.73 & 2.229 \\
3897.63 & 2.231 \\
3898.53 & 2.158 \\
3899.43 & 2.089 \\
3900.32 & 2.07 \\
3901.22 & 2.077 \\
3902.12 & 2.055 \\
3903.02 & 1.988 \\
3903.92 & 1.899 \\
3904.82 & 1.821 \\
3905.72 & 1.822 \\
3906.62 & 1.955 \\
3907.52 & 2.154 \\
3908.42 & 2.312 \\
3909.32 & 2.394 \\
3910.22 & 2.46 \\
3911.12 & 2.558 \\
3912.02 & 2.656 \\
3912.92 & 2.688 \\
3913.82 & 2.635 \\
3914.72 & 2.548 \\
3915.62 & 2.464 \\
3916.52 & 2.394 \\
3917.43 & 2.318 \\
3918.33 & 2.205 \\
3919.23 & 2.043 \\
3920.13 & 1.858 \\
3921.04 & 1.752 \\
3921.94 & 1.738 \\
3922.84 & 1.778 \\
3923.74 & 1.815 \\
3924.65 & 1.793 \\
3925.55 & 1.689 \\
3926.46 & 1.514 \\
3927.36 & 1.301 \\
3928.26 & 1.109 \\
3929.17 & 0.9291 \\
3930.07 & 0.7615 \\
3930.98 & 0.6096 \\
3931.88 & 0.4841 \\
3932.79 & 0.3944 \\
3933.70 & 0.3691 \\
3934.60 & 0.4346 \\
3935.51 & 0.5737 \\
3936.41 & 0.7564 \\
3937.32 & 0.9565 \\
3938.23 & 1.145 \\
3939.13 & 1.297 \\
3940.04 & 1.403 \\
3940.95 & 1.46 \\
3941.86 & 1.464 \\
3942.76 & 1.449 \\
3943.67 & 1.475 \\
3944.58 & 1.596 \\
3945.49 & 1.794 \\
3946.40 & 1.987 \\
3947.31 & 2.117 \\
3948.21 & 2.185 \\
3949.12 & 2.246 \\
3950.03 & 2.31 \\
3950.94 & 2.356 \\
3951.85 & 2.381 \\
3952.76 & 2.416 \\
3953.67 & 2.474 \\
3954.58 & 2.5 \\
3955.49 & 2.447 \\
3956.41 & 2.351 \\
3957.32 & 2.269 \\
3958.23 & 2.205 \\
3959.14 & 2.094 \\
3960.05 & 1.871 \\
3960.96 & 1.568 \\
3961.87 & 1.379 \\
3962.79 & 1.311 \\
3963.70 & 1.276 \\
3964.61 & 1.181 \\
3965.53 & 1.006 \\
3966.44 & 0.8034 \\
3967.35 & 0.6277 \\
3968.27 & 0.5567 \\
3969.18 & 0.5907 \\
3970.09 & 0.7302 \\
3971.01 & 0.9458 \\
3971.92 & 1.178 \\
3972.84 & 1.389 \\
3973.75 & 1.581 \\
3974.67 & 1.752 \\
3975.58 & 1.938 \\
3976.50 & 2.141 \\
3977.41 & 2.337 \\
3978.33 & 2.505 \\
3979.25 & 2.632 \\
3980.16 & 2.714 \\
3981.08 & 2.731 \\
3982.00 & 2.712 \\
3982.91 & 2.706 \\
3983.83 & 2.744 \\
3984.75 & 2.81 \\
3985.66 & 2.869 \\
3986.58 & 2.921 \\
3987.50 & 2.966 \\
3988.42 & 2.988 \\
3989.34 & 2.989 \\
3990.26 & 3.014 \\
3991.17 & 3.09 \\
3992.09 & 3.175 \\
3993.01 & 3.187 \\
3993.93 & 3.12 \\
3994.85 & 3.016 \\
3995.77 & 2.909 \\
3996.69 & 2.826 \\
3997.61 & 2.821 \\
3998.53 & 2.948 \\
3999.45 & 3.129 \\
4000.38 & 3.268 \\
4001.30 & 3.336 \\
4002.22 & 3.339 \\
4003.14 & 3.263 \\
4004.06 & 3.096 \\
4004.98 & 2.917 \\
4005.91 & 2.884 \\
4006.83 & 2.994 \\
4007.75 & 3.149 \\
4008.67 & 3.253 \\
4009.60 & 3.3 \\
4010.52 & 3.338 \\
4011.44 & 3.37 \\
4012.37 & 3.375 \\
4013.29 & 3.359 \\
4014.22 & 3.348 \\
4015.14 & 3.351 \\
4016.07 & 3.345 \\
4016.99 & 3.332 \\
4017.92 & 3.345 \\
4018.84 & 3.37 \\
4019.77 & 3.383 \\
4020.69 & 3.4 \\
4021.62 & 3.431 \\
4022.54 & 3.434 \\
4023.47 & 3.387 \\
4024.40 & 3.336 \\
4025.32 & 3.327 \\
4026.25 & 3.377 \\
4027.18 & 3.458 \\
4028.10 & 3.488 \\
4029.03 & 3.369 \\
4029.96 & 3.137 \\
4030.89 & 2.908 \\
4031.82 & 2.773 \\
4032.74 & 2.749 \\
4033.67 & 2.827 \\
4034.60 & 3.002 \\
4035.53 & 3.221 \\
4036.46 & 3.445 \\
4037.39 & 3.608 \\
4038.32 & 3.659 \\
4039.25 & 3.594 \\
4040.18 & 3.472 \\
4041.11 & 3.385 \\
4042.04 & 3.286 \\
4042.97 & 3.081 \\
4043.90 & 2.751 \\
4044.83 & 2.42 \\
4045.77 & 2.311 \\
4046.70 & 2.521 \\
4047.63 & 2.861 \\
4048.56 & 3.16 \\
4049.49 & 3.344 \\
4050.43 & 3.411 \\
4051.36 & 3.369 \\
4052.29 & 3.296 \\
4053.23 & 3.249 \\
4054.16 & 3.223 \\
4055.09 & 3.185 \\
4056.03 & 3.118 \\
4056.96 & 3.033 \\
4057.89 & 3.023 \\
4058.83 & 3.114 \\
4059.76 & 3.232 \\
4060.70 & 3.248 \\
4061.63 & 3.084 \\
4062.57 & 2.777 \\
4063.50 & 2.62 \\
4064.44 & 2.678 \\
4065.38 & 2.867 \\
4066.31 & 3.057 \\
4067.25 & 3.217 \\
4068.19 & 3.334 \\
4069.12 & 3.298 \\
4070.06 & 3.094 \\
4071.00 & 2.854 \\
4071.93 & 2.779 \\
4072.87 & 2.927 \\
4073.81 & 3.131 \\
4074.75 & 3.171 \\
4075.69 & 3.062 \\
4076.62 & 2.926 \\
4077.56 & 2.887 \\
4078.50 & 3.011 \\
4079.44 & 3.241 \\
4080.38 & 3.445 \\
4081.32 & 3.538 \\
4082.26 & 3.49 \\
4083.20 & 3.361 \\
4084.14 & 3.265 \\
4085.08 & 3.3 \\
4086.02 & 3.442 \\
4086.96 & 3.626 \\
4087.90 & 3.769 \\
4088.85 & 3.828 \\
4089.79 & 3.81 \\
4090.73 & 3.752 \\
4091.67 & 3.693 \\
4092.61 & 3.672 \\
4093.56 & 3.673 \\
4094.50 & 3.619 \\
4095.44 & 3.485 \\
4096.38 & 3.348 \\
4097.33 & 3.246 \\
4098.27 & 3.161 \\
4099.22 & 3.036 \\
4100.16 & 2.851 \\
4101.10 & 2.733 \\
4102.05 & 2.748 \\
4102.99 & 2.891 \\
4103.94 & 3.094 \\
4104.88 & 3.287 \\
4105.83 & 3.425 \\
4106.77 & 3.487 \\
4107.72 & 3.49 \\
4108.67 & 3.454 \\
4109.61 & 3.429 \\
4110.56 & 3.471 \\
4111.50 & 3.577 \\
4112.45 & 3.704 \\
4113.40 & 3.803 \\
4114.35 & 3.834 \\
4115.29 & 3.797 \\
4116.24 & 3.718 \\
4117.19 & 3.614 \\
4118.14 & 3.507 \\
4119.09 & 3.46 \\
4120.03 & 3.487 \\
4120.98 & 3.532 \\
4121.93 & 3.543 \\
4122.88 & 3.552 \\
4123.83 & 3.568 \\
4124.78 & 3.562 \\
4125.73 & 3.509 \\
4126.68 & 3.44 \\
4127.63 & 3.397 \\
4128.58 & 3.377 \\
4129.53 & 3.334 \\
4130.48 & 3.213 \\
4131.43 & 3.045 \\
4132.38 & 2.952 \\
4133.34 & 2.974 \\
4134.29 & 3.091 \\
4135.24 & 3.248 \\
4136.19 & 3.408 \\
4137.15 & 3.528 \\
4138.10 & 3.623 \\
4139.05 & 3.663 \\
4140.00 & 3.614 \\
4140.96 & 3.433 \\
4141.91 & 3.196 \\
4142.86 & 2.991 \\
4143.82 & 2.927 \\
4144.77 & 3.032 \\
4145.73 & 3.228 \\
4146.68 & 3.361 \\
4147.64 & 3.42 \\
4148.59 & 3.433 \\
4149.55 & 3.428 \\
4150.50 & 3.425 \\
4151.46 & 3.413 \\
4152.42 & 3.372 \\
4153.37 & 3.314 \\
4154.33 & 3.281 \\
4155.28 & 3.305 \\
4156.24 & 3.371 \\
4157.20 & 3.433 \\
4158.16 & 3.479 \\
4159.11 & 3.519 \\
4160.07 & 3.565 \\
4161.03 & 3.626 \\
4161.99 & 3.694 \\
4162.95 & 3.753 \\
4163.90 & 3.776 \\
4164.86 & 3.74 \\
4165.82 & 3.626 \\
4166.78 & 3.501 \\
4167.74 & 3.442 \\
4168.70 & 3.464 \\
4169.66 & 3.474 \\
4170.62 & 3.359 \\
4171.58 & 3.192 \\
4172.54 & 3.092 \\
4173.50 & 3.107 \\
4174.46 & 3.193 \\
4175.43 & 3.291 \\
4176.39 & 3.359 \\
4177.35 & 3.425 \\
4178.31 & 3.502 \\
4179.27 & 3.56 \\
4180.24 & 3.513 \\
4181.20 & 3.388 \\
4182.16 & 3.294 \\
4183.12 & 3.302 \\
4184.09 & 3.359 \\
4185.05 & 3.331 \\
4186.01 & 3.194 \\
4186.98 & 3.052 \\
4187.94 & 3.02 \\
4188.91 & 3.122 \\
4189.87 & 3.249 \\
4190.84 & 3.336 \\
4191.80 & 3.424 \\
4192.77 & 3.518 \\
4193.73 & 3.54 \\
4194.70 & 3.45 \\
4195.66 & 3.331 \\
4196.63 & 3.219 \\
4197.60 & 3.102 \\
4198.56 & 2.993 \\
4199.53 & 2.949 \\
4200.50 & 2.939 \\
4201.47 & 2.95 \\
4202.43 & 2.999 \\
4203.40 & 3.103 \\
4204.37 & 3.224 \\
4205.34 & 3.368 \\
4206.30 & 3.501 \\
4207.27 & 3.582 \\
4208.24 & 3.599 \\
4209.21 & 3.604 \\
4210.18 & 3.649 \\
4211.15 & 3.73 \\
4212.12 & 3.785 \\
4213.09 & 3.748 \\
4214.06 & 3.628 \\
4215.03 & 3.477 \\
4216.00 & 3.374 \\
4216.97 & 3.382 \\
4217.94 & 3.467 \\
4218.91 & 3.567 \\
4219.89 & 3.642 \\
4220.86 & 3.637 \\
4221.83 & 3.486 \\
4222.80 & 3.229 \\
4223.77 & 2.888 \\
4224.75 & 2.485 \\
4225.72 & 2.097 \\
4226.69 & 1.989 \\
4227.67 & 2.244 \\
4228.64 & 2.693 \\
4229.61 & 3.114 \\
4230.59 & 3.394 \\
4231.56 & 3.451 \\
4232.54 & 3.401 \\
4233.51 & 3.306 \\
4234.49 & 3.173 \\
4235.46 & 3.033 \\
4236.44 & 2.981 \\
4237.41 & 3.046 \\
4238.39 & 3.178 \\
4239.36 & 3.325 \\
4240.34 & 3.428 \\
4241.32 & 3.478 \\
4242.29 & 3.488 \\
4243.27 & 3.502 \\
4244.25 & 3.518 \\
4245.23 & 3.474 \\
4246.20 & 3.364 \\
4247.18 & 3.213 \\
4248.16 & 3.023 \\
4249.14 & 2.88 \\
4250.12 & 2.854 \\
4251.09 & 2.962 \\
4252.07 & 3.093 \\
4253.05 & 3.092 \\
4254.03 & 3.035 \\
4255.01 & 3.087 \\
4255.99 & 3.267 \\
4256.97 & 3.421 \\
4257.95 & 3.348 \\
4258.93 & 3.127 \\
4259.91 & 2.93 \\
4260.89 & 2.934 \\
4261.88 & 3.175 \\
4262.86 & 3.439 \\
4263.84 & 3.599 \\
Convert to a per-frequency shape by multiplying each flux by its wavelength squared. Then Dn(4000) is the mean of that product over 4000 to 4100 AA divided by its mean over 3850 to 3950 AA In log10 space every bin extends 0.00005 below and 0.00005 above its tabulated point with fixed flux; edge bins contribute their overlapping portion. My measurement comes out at 1.9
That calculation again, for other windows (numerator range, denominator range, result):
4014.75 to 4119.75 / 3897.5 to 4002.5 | 1.73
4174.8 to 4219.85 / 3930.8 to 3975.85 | 2.56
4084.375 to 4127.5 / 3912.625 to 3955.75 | 2.26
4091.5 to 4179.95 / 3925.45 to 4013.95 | 1.74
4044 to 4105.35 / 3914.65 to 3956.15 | 2.09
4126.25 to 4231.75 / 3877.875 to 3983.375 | 2.07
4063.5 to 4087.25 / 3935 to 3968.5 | 2.01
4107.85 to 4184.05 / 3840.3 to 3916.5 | 1.95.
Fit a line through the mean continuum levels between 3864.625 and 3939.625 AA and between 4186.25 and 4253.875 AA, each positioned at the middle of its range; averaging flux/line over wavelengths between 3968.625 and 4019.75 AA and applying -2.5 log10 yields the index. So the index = -0.23 mag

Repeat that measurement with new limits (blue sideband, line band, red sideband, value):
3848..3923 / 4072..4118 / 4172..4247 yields -0.19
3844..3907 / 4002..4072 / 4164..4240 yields -0.21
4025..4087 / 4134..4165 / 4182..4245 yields -0.07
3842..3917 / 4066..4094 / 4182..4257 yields -0.21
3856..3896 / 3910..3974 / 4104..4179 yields 0.37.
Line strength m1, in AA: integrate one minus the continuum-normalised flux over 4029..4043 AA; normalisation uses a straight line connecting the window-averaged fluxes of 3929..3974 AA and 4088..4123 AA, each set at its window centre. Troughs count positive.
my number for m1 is -3.7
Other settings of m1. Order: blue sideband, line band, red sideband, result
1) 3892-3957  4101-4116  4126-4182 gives -1.63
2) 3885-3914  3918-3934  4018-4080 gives 6.61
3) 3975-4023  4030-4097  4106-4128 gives 2.55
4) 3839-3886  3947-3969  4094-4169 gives 5.41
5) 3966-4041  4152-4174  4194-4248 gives -2.17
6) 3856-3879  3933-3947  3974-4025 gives 7.27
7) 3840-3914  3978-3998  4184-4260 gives -4.19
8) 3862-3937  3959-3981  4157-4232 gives 6.95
